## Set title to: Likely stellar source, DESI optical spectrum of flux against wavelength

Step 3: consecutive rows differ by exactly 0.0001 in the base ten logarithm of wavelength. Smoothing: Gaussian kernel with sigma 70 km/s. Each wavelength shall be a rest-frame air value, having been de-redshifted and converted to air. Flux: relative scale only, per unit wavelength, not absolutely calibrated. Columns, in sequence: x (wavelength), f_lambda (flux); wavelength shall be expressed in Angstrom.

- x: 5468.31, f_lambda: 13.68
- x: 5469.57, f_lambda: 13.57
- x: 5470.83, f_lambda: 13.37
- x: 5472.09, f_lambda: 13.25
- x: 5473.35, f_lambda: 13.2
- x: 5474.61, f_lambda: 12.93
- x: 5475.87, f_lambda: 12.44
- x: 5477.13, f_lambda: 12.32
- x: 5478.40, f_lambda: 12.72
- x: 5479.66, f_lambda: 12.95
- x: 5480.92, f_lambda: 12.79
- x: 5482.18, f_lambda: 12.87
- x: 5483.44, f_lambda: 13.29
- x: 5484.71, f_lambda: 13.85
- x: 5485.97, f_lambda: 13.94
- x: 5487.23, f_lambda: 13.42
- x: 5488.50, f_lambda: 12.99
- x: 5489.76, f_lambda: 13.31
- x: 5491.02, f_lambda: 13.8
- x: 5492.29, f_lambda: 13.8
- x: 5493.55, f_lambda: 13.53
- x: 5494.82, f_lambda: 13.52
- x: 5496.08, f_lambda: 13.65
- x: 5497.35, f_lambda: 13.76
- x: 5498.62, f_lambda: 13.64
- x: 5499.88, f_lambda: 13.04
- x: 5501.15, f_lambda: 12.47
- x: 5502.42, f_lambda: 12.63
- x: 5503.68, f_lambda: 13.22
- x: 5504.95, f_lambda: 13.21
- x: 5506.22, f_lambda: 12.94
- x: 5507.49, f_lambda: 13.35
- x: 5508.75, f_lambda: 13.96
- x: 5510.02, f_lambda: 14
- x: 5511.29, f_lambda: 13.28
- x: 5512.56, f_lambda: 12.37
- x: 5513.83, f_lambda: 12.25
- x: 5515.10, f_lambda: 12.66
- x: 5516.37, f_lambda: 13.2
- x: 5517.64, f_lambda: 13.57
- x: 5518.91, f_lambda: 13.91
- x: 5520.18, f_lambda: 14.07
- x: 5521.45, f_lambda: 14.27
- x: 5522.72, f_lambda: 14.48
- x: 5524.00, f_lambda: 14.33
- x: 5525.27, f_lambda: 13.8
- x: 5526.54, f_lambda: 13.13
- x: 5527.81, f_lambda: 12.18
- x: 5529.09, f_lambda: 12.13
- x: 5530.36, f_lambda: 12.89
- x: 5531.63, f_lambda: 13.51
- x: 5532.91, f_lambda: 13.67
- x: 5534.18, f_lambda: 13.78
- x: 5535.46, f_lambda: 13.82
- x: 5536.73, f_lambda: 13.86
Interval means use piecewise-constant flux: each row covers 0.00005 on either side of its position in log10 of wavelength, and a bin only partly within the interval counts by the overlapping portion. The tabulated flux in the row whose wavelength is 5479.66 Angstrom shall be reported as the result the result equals 12.95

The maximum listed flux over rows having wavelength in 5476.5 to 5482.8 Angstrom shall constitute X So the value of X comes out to 12.95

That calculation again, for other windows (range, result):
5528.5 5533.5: 13.67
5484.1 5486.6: 13.94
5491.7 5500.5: 13.8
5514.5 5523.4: 14.48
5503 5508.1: 13.35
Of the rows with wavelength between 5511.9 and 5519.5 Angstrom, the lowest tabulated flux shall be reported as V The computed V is 12.25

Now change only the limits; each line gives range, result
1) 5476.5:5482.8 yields 12.32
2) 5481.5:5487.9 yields 12.87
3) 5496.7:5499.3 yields 13.64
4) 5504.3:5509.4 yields 12.94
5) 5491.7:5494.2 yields 13.53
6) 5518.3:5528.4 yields 12.18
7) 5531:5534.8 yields 13.51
